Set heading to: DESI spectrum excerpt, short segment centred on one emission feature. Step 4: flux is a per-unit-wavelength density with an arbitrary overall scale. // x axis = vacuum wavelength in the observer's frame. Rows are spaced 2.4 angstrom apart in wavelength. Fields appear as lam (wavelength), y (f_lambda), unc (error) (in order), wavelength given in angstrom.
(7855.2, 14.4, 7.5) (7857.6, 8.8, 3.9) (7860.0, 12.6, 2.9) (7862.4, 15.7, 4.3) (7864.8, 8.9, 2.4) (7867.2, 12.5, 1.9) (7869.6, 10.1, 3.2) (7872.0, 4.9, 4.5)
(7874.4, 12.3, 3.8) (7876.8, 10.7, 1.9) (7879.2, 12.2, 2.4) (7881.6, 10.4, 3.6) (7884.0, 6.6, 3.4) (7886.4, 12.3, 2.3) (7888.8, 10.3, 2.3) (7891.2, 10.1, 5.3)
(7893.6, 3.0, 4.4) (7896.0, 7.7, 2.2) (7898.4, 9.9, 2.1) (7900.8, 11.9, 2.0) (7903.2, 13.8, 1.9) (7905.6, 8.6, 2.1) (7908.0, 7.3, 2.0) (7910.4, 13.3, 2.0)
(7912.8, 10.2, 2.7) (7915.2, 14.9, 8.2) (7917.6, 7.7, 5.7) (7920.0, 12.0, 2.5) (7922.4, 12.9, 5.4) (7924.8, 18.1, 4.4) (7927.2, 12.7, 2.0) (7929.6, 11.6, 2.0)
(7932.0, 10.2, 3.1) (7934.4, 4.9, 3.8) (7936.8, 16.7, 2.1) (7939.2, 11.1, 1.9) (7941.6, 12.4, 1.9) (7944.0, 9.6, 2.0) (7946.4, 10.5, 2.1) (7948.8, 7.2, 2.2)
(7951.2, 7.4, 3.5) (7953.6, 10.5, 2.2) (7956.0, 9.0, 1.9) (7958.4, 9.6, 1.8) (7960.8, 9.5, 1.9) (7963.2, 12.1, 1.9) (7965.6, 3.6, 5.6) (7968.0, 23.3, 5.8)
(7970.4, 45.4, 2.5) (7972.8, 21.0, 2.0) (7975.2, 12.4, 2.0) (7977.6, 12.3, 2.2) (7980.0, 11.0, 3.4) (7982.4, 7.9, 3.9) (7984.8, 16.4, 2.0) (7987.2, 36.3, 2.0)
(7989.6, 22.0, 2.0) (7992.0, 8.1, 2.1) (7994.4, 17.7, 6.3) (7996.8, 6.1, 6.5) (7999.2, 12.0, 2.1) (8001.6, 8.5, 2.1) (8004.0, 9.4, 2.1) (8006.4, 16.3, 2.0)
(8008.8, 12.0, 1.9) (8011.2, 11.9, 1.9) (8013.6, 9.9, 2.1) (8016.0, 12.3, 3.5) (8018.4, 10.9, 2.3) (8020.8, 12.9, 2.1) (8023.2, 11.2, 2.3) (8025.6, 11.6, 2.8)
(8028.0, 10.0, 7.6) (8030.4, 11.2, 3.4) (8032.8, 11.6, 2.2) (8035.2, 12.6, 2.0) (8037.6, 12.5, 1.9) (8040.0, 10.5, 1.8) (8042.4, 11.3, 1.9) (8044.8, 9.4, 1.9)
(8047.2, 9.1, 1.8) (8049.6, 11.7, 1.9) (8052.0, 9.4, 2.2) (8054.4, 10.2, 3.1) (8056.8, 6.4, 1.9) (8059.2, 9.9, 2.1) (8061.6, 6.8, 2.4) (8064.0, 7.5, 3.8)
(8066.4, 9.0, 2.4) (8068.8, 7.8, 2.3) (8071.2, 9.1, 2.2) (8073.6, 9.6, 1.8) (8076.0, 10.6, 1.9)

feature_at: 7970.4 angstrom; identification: [S II]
